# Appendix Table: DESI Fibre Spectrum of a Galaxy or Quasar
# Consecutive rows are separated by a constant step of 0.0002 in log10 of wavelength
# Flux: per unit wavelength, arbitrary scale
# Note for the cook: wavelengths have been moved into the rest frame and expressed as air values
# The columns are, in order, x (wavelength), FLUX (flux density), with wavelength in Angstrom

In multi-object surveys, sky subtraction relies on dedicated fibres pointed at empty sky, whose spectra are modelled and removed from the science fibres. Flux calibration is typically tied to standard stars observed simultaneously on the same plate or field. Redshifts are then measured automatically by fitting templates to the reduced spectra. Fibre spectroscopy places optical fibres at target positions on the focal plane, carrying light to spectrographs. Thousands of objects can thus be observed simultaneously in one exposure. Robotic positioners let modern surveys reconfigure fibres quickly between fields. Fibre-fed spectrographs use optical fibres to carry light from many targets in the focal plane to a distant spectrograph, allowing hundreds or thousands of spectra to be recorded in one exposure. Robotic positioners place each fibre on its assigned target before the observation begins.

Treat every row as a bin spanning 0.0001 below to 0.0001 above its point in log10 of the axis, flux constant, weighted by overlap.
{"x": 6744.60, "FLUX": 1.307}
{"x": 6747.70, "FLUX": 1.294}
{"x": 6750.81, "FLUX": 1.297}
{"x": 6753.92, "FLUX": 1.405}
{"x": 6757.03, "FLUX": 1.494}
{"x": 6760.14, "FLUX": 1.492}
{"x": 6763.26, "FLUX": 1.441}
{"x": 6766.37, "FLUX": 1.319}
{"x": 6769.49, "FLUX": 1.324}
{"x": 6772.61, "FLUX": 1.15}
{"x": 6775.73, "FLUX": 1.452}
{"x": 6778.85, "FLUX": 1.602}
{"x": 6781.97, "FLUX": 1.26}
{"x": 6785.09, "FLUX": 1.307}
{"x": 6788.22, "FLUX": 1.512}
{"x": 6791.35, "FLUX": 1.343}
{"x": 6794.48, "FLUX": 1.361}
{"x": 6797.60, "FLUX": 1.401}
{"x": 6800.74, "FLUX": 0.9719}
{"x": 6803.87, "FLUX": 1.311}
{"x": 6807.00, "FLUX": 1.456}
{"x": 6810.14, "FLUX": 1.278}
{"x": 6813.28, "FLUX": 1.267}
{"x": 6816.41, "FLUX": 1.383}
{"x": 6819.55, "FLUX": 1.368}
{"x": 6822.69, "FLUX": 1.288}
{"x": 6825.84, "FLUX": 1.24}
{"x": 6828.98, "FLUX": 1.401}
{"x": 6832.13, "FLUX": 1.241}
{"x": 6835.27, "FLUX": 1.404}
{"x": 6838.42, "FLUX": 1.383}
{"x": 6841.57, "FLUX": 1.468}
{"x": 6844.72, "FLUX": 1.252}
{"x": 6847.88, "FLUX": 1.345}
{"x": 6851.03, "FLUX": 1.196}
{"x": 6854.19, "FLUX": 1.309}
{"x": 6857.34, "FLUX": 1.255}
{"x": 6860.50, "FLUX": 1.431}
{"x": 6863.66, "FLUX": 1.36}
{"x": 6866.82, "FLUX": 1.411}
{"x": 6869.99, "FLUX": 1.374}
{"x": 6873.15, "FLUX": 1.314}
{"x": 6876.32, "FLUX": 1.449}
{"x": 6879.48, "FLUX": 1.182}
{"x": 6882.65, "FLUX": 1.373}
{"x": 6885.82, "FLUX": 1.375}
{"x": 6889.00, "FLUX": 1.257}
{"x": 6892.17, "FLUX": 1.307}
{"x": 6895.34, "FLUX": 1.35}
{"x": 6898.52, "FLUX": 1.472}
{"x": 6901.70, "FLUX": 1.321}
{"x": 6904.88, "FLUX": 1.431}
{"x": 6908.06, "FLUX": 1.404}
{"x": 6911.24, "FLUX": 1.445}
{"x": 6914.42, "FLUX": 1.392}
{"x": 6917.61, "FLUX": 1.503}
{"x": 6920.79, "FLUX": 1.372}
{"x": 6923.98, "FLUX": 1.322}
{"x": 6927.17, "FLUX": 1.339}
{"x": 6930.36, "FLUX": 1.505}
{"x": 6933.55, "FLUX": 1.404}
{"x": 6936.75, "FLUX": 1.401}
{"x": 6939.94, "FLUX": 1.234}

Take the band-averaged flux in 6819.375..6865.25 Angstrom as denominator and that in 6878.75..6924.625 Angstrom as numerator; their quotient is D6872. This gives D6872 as 1.03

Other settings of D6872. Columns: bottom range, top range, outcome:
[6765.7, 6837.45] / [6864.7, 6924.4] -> 1.03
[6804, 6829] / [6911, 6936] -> 1.06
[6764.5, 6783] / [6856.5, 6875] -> 1.01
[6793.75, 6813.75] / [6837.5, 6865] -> 1.03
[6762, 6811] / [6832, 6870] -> 1.00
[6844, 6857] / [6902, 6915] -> 1.11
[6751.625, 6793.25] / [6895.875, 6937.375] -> 1.01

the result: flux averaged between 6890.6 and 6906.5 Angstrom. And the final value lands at 1.38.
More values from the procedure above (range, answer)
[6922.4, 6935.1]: 1.39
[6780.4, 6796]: 1.36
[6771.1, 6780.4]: 1.4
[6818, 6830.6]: 1.32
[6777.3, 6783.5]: 1.43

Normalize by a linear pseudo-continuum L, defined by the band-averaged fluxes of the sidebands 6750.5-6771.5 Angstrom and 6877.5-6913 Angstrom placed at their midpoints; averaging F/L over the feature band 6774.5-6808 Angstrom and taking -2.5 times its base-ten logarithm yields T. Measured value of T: 0.02 mag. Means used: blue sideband 1.4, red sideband 1.36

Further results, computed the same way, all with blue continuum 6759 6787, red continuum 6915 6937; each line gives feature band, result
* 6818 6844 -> 0.03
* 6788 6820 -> 0.04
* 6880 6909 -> 0.03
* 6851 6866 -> 0.05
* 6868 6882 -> 0.05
